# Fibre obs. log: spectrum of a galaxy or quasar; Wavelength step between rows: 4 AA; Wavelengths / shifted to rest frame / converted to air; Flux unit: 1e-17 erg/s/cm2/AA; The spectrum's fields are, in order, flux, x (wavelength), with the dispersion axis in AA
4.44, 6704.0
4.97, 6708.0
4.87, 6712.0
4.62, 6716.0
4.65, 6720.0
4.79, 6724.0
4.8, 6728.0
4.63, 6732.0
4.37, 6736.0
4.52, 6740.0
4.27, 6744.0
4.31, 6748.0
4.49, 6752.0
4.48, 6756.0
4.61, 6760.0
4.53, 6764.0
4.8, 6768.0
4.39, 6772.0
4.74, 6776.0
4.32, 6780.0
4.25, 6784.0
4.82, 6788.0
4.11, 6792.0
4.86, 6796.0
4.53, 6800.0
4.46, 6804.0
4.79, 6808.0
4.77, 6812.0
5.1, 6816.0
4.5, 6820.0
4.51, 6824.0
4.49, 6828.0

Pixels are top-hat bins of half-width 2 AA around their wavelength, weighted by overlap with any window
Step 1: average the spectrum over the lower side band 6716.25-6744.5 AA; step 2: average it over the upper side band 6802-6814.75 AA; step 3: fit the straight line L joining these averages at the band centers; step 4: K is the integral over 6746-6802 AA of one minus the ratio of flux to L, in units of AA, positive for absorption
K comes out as 1.6 AA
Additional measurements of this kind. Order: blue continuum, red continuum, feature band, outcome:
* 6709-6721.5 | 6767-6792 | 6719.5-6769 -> 0.9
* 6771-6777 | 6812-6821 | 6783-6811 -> 0.8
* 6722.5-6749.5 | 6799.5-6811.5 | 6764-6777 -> -0.1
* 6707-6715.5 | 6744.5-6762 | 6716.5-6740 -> 0.3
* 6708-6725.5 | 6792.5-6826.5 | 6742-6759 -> 1.2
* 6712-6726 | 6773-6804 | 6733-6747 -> 0.8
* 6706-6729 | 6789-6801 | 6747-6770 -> 0.5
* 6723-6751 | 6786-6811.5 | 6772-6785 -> 0.4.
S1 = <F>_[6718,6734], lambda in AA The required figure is 4.72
